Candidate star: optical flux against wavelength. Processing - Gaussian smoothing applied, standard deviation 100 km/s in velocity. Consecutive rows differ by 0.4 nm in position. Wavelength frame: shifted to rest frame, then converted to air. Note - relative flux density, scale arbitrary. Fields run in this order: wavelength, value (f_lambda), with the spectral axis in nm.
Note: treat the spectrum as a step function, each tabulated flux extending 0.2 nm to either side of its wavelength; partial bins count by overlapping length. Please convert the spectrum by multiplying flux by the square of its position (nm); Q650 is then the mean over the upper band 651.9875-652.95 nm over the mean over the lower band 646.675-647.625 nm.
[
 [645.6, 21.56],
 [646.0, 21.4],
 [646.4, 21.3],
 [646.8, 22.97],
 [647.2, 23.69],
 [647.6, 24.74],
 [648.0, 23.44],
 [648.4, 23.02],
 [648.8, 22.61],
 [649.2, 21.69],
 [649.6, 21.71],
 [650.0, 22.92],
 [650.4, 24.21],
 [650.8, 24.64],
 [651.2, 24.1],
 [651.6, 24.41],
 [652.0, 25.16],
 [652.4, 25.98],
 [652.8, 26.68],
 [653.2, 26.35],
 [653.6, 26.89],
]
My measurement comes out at 1.12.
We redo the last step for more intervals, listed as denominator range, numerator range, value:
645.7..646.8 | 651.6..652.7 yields 1.20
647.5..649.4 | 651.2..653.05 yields 1.12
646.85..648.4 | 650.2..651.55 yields 1.04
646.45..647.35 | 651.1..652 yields 1.08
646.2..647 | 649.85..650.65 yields 1.08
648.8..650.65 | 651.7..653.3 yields 1.15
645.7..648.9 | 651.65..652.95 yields 1.14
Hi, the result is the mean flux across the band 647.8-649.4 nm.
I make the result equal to 22.7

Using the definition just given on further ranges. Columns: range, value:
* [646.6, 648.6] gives 23.6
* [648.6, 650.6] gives 22.6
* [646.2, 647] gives 22.1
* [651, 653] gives 25.3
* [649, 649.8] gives 21.7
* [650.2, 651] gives 24.4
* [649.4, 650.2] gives 22.3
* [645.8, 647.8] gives 22.8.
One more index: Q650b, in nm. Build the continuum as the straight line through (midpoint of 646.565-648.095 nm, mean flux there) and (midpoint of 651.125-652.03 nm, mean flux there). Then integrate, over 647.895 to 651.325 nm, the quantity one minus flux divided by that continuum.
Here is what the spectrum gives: 0.14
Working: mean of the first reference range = 23.7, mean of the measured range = 23.1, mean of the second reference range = 24.5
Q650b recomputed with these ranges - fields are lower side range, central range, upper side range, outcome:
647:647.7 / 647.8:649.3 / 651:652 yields 0.09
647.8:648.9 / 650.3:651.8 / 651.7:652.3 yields 0.02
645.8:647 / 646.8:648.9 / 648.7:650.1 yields -0.14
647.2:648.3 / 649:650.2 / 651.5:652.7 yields 0.12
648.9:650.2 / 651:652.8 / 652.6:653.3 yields 0.01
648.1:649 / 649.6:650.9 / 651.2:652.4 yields 0.02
